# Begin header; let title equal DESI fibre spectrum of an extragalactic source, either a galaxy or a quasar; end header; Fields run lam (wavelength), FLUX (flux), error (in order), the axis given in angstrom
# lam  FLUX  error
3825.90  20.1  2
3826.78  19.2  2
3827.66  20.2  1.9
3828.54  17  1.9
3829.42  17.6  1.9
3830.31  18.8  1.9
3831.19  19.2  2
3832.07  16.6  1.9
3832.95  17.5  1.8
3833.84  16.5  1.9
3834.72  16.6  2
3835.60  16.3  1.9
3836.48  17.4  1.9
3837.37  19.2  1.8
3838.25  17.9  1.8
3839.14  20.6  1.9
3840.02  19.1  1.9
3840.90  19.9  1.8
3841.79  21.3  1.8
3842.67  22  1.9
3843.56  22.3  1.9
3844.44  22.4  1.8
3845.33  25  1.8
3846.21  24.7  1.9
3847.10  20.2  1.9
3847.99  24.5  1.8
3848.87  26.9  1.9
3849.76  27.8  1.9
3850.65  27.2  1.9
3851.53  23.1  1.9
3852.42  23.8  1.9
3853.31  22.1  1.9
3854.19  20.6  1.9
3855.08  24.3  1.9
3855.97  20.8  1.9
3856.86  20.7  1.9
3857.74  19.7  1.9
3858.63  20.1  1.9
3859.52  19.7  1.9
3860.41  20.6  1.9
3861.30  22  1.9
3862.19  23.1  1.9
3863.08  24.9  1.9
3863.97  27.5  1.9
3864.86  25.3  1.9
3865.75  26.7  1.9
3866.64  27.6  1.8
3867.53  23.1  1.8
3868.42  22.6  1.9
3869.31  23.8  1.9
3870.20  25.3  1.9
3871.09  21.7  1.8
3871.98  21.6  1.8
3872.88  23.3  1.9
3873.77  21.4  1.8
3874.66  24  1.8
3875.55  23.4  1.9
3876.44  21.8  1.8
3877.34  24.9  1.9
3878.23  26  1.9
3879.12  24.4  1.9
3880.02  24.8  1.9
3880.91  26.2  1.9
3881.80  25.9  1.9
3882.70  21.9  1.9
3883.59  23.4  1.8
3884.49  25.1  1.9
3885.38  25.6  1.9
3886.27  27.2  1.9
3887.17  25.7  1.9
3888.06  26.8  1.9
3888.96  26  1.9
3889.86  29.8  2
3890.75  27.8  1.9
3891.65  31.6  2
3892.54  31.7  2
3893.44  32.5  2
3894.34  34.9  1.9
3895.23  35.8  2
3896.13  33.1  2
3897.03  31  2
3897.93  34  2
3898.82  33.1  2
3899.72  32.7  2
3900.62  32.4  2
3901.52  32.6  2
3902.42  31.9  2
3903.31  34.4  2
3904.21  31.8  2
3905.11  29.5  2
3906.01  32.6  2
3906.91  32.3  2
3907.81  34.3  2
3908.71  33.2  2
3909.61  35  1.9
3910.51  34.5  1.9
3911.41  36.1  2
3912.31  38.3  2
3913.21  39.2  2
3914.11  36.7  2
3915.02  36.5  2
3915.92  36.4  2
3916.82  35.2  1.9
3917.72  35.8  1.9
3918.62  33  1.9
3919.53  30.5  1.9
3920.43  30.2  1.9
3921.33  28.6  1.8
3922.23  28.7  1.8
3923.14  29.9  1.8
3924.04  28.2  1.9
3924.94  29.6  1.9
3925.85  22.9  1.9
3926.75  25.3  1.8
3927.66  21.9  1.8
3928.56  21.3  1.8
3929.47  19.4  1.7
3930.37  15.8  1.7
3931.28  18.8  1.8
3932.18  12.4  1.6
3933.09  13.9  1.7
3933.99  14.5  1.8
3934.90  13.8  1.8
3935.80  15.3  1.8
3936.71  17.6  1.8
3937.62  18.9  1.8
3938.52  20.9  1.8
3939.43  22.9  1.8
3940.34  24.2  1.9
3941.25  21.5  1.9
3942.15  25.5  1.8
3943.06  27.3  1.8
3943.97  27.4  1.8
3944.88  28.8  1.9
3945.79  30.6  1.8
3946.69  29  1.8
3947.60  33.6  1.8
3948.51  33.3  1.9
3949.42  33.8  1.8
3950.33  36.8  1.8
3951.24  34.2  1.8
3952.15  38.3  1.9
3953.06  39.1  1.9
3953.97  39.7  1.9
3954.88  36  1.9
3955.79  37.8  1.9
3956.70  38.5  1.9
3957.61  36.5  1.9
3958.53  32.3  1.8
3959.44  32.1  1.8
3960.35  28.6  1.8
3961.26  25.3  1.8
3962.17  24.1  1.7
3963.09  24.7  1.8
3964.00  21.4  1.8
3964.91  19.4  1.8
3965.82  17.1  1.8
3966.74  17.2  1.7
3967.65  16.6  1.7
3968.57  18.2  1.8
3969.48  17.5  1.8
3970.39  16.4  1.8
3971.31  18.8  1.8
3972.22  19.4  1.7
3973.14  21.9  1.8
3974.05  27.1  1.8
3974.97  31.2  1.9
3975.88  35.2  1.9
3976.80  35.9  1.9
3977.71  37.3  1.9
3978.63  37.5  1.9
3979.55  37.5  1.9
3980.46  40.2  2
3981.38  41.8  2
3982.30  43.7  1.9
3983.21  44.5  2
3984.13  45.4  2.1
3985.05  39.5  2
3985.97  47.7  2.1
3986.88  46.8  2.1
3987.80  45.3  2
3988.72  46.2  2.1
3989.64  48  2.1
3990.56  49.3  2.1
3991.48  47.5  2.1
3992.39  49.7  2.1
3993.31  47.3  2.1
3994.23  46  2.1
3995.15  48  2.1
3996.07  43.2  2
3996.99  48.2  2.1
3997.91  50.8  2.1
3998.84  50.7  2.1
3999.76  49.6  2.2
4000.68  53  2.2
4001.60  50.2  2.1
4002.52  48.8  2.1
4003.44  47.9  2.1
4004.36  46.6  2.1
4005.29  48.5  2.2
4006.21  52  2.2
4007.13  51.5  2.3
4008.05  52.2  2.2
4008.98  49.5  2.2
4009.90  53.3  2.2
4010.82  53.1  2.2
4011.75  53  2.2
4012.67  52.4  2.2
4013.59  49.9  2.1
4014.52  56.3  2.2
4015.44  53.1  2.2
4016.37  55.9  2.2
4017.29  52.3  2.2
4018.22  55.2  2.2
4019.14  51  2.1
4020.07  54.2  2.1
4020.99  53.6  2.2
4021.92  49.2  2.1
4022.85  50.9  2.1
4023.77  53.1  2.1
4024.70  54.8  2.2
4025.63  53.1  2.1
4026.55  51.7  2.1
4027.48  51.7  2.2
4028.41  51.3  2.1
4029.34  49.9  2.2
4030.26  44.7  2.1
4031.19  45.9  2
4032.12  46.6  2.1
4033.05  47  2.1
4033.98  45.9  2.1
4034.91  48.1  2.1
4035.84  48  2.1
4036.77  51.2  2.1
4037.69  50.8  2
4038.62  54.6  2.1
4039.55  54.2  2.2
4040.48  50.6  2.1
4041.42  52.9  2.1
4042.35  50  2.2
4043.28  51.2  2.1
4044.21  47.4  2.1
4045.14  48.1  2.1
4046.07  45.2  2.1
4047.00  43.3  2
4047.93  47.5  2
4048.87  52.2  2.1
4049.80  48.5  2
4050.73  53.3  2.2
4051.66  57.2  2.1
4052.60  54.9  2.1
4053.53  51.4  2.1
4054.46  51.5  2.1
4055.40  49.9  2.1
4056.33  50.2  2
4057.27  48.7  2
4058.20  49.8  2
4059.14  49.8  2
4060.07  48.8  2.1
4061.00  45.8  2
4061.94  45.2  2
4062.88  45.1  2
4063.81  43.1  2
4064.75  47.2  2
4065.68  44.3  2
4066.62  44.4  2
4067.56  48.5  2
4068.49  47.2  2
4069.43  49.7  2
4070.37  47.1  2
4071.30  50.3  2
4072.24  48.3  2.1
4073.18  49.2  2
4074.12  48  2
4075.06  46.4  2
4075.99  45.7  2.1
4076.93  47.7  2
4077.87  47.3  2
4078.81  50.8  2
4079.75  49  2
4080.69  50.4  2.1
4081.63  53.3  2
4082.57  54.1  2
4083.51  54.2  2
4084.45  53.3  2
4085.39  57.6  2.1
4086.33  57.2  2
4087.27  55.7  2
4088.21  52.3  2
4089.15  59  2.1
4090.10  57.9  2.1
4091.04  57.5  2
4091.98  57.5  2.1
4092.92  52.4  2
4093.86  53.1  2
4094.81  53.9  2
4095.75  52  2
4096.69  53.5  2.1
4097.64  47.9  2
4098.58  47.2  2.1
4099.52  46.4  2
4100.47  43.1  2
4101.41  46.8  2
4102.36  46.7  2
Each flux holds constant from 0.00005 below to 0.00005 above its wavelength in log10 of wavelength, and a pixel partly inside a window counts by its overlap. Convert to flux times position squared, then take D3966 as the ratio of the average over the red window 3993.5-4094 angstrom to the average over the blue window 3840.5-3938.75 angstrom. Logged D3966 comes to 2.1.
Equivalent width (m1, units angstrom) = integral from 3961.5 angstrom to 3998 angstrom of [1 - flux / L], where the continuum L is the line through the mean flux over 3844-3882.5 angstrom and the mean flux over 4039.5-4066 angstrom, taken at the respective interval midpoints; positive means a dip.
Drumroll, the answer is 4.2 angstrom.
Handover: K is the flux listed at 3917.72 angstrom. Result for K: 35.8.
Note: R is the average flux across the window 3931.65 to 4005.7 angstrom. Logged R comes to 33.7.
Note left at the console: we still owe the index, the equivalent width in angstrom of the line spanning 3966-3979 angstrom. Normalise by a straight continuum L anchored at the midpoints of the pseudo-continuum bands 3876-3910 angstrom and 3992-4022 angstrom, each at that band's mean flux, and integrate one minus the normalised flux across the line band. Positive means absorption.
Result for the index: 5.8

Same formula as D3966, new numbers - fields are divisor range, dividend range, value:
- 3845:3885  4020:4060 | 2.32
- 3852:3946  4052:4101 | 2.07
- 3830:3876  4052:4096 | 2.57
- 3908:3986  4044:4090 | 1.82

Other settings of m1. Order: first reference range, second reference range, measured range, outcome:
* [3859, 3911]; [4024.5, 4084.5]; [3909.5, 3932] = 1.7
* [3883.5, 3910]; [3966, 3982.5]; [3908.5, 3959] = 1.3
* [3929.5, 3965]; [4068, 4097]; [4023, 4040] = -3.1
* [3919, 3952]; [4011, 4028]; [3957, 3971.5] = 4.6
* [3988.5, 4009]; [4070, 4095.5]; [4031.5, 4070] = 1.5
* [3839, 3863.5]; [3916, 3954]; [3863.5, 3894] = -2.2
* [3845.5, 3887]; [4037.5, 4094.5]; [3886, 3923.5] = -4.7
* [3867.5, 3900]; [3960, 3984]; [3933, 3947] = 2.7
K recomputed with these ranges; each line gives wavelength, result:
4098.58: 47.2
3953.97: 39.7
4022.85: 50.9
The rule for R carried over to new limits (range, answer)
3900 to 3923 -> 33.5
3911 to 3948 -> 26.2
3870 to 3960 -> 28.7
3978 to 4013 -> 47.5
